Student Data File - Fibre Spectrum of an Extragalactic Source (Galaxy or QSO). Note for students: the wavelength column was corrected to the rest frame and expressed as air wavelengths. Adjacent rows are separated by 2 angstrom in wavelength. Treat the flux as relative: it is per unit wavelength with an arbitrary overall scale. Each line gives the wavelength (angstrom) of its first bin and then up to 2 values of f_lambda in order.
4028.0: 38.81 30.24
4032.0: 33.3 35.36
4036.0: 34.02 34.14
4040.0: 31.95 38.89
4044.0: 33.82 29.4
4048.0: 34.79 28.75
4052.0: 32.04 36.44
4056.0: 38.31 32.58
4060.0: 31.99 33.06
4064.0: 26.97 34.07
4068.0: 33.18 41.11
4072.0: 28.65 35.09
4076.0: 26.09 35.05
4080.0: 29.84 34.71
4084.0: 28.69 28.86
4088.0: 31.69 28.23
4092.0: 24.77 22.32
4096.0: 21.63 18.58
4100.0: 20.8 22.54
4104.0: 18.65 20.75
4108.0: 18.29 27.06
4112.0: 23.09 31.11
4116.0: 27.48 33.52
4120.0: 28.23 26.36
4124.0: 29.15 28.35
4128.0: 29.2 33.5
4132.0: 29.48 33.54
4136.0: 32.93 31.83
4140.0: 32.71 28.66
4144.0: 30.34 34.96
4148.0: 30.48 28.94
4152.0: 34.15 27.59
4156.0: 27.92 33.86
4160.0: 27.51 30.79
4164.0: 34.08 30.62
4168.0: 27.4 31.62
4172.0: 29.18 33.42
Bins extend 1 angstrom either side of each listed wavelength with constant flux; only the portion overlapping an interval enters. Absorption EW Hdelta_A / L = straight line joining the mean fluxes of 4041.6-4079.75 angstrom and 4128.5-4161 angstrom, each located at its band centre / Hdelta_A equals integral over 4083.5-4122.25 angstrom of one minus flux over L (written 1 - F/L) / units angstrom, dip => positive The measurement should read 8.5 angstrom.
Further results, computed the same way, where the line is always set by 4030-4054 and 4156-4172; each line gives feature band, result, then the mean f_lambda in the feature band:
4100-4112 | 3.9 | 21.5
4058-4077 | 0.3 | 32.3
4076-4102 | 4.3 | 26.9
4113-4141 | 0.8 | 30.5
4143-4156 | 0.0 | 30.8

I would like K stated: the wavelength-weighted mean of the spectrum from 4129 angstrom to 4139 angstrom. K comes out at 32.3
